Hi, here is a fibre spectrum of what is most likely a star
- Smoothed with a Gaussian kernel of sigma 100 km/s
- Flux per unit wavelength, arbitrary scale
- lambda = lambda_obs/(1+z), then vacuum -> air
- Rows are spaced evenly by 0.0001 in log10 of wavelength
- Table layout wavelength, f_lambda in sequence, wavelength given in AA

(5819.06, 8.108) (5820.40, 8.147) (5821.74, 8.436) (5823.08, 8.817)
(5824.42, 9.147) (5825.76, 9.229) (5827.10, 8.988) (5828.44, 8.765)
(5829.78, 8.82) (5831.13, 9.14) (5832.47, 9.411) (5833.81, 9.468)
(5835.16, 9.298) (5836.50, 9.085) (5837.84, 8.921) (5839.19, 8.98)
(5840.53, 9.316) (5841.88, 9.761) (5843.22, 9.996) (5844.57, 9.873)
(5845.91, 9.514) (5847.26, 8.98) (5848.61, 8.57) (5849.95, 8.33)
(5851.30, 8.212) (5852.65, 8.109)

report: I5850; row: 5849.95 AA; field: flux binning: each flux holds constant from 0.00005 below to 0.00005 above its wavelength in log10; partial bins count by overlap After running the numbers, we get 8.33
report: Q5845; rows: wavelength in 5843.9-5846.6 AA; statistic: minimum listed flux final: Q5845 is 9.514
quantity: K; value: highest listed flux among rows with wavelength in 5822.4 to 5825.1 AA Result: 9.147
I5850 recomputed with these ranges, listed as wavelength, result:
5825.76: 9.229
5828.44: 8.765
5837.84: 8.921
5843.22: 9.996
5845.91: 9.514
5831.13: 9.14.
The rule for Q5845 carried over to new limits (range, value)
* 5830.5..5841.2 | 8.921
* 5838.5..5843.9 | 8.98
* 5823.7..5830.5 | 8.765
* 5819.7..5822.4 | 8.147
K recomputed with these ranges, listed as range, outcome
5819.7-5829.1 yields 9.229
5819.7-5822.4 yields 8.436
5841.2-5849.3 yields 9.996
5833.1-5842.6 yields 9.761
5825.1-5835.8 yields 9.468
